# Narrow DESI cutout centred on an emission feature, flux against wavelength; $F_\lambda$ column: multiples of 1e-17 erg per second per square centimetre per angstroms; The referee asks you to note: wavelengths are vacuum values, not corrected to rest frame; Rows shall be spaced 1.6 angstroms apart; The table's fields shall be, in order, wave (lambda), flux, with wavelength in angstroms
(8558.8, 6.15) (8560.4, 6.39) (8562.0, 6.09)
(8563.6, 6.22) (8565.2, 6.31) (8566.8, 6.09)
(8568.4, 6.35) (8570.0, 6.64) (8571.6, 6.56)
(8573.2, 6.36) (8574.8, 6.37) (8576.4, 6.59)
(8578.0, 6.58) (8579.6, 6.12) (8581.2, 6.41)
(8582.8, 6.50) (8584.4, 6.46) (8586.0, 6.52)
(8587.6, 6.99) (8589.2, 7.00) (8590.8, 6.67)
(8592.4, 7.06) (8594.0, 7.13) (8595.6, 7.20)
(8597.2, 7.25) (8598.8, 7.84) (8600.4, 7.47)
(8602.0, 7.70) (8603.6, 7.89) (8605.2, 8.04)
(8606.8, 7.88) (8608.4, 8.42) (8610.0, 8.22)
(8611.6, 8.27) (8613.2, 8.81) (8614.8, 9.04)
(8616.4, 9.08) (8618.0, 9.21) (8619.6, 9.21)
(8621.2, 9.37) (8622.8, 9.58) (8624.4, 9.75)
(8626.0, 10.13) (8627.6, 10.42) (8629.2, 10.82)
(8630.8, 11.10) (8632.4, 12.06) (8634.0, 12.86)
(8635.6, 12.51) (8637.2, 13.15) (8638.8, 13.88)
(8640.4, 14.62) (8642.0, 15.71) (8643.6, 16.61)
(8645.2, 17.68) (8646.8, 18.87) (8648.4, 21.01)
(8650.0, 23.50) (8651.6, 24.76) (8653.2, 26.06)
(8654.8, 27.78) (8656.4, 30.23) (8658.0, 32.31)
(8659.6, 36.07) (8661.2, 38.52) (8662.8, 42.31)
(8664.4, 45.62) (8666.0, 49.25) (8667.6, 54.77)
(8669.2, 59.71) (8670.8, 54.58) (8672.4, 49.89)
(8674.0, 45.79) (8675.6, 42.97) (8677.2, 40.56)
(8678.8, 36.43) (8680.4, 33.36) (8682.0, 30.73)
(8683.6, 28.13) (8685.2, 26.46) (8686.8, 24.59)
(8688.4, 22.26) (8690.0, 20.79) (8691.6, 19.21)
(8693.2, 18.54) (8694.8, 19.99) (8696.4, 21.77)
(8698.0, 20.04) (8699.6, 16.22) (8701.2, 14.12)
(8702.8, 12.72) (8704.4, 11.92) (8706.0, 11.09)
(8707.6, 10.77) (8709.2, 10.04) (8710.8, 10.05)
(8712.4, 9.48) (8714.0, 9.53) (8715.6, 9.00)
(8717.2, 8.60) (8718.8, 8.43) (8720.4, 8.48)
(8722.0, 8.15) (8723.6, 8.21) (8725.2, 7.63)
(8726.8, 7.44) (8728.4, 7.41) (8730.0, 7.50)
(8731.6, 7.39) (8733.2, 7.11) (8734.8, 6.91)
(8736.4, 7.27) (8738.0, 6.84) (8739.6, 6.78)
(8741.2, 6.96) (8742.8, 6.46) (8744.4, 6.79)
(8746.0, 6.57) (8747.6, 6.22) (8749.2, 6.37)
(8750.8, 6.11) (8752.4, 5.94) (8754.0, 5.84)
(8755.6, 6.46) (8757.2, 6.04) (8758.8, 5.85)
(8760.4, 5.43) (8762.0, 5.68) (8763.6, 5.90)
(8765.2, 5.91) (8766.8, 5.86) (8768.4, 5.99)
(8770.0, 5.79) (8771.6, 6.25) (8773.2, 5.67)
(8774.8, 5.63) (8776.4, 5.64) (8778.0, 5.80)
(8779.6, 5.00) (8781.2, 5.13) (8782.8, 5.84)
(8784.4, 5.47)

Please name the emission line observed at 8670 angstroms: H-alpha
